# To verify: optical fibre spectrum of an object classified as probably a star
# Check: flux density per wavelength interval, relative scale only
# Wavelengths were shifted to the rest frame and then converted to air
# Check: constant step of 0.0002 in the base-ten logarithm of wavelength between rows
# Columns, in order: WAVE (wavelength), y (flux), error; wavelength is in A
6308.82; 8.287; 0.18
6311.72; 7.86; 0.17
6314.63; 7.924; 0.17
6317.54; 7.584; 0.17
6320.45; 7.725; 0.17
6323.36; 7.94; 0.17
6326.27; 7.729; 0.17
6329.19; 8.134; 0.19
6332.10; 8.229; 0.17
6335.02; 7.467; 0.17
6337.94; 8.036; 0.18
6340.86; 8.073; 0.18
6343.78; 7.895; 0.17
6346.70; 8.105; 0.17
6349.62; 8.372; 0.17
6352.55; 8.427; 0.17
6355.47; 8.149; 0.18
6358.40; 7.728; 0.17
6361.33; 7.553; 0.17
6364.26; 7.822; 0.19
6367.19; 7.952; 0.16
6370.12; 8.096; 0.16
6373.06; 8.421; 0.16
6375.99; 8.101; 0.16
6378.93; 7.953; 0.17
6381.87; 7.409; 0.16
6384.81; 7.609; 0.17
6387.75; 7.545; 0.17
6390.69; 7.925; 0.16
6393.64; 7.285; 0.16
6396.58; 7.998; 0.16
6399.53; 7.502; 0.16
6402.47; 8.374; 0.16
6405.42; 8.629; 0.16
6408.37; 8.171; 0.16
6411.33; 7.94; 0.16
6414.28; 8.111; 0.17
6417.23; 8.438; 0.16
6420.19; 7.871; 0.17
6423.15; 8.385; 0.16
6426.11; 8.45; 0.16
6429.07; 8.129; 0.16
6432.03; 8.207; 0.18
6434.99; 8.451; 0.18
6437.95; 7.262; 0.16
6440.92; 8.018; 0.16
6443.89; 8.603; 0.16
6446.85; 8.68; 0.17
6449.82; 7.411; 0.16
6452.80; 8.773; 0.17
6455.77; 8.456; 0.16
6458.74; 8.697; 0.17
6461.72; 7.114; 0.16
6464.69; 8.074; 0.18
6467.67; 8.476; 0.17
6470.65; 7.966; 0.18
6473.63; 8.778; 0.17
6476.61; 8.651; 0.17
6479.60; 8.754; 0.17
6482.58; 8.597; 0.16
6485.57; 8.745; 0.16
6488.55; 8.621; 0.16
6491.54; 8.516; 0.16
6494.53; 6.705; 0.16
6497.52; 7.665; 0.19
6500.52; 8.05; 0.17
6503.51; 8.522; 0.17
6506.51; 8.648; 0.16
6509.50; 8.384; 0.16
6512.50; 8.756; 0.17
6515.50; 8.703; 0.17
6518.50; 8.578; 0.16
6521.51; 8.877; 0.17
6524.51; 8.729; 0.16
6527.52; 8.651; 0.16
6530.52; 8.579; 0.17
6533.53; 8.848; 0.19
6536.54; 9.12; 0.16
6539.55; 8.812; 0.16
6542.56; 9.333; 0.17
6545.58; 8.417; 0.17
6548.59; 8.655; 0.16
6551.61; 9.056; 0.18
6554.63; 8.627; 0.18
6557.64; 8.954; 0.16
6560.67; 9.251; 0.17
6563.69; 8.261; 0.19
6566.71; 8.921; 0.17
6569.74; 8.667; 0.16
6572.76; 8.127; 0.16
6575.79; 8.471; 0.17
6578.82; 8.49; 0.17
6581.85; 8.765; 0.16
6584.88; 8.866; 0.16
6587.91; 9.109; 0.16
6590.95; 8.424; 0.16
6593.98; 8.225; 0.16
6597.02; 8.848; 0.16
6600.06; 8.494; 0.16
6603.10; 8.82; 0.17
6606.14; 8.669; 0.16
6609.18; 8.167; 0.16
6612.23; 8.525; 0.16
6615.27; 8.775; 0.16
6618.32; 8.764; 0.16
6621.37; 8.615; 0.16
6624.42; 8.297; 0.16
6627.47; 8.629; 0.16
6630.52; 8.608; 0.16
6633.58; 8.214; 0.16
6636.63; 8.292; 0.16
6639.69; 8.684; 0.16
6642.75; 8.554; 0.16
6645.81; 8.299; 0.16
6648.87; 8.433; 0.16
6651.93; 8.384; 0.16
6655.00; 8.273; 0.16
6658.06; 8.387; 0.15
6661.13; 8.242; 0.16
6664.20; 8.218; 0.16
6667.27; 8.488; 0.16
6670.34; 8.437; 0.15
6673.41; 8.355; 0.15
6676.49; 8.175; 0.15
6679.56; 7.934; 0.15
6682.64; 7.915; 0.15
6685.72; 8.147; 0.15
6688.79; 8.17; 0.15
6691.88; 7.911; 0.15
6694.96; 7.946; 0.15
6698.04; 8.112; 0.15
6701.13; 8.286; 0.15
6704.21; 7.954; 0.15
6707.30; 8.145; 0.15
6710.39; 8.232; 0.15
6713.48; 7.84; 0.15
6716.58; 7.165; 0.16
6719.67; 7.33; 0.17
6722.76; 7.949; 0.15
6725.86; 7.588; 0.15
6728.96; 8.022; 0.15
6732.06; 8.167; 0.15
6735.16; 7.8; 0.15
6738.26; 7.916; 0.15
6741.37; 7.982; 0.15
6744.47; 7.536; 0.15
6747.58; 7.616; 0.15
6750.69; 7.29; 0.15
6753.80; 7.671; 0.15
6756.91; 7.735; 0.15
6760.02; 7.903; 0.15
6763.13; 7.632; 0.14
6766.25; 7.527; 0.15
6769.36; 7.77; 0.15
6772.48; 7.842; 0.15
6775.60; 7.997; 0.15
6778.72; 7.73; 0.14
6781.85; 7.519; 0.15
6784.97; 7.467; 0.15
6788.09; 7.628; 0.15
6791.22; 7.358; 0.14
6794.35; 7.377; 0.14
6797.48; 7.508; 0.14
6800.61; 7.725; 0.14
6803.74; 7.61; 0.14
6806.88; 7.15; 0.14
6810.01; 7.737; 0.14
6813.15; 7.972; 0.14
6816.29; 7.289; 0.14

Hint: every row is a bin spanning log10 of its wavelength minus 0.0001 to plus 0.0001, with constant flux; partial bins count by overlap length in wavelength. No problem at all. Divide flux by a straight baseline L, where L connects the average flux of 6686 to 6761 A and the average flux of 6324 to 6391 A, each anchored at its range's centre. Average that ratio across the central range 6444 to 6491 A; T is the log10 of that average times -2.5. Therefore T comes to -0.06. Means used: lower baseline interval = 7.95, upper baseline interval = 7.85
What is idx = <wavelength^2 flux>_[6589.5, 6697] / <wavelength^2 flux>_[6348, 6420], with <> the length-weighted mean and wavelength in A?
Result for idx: 1.14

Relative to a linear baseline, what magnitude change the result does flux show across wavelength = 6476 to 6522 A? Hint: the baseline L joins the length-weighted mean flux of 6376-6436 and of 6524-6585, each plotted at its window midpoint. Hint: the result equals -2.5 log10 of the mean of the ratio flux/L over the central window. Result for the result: 0.01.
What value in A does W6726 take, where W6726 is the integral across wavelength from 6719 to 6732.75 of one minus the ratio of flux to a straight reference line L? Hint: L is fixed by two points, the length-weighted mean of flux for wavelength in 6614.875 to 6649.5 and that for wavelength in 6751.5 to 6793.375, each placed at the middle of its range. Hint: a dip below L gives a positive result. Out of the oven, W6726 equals 0.2 A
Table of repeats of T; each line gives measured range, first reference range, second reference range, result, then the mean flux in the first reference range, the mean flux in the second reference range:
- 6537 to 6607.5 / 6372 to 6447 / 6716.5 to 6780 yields -0.107 mag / 8.04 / 7.74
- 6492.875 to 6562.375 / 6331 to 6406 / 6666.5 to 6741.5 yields -0.084 mag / 7.94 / 7.99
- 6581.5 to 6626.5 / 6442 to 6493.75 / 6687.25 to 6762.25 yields -0.068 mag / 8.38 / 7.84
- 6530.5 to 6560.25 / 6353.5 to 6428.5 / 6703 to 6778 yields -0.127 mag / 7.98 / 7.77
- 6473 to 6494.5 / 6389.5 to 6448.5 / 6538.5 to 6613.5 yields -0.023 mag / 8.12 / 8.68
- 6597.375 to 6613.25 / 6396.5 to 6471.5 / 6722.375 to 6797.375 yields -0.084 mag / 8.17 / 7.7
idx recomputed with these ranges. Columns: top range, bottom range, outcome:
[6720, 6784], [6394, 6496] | 1.04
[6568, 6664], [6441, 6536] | 1.05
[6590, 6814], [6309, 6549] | 1.06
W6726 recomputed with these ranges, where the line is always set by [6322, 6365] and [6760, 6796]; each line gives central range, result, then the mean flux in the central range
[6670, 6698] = -1.4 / 8.1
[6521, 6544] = -3.0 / 8.87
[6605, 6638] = -3.2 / 8.5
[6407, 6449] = -1.4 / 8.18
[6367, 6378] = -0.3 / 8.16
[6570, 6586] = -1.5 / 8.55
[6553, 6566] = -1.6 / 8.79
